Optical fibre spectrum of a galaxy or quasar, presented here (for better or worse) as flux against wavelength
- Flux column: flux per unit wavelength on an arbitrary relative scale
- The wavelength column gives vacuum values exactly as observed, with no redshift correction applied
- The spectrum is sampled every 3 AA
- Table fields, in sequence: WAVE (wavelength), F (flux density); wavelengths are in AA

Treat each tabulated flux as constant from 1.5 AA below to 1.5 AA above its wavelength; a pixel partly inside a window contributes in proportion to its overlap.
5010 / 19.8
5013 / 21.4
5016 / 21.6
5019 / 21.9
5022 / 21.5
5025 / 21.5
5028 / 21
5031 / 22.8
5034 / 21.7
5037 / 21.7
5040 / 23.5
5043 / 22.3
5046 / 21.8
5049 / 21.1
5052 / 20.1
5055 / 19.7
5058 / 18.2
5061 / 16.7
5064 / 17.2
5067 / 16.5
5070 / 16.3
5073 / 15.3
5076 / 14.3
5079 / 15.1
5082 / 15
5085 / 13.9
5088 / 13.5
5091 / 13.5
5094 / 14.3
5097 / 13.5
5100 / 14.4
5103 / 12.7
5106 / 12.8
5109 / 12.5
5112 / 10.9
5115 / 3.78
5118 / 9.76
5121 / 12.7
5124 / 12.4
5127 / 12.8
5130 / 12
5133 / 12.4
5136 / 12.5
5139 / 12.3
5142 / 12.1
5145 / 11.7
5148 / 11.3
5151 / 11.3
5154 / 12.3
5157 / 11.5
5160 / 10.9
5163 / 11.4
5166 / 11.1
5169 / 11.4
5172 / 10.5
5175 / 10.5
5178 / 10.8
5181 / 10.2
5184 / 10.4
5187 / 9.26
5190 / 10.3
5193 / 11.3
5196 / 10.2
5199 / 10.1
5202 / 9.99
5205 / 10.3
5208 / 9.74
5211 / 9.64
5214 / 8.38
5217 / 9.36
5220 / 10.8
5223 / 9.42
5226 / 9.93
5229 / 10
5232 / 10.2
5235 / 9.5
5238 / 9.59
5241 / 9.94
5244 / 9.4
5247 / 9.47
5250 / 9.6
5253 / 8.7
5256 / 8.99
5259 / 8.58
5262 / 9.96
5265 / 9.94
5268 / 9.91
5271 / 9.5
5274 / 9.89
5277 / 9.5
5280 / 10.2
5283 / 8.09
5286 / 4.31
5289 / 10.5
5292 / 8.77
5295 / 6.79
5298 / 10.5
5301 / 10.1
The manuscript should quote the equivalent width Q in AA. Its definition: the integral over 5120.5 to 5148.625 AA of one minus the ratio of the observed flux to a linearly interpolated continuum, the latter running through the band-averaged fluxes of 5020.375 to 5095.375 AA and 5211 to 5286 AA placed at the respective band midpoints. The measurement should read 4.83 AA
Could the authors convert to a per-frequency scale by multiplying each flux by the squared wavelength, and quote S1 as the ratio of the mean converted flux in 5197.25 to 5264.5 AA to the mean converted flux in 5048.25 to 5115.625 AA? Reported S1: 0.68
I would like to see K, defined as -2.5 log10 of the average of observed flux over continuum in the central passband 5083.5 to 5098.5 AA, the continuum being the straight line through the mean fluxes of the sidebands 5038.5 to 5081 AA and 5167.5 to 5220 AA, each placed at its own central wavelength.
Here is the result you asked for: 0.20 mag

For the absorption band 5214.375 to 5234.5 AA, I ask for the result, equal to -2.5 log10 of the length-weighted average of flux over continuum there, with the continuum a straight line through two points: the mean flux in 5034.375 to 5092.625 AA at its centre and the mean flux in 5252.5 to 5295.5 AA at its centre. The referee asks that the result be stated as 0.123 mag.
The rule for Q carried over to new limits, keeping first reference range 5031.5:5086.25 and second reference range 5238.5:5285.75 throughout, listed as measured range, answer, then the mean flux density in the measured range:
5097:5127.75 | 8.7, 11.5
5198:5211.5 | 2.2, 9.97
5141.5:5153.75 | 2.4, 11.6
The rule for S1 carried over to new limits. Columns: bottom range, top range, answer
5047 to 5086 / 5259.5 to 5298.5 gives 0.58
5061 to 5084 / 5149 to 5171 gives 0.75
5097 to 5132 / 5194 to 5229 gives 0.88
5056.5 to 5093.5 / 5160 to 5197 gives 0.72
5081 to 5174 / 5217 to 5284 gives 0.84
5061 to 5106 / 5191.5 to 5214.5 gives 0.72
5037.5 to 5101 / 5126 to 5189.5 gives 0.69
